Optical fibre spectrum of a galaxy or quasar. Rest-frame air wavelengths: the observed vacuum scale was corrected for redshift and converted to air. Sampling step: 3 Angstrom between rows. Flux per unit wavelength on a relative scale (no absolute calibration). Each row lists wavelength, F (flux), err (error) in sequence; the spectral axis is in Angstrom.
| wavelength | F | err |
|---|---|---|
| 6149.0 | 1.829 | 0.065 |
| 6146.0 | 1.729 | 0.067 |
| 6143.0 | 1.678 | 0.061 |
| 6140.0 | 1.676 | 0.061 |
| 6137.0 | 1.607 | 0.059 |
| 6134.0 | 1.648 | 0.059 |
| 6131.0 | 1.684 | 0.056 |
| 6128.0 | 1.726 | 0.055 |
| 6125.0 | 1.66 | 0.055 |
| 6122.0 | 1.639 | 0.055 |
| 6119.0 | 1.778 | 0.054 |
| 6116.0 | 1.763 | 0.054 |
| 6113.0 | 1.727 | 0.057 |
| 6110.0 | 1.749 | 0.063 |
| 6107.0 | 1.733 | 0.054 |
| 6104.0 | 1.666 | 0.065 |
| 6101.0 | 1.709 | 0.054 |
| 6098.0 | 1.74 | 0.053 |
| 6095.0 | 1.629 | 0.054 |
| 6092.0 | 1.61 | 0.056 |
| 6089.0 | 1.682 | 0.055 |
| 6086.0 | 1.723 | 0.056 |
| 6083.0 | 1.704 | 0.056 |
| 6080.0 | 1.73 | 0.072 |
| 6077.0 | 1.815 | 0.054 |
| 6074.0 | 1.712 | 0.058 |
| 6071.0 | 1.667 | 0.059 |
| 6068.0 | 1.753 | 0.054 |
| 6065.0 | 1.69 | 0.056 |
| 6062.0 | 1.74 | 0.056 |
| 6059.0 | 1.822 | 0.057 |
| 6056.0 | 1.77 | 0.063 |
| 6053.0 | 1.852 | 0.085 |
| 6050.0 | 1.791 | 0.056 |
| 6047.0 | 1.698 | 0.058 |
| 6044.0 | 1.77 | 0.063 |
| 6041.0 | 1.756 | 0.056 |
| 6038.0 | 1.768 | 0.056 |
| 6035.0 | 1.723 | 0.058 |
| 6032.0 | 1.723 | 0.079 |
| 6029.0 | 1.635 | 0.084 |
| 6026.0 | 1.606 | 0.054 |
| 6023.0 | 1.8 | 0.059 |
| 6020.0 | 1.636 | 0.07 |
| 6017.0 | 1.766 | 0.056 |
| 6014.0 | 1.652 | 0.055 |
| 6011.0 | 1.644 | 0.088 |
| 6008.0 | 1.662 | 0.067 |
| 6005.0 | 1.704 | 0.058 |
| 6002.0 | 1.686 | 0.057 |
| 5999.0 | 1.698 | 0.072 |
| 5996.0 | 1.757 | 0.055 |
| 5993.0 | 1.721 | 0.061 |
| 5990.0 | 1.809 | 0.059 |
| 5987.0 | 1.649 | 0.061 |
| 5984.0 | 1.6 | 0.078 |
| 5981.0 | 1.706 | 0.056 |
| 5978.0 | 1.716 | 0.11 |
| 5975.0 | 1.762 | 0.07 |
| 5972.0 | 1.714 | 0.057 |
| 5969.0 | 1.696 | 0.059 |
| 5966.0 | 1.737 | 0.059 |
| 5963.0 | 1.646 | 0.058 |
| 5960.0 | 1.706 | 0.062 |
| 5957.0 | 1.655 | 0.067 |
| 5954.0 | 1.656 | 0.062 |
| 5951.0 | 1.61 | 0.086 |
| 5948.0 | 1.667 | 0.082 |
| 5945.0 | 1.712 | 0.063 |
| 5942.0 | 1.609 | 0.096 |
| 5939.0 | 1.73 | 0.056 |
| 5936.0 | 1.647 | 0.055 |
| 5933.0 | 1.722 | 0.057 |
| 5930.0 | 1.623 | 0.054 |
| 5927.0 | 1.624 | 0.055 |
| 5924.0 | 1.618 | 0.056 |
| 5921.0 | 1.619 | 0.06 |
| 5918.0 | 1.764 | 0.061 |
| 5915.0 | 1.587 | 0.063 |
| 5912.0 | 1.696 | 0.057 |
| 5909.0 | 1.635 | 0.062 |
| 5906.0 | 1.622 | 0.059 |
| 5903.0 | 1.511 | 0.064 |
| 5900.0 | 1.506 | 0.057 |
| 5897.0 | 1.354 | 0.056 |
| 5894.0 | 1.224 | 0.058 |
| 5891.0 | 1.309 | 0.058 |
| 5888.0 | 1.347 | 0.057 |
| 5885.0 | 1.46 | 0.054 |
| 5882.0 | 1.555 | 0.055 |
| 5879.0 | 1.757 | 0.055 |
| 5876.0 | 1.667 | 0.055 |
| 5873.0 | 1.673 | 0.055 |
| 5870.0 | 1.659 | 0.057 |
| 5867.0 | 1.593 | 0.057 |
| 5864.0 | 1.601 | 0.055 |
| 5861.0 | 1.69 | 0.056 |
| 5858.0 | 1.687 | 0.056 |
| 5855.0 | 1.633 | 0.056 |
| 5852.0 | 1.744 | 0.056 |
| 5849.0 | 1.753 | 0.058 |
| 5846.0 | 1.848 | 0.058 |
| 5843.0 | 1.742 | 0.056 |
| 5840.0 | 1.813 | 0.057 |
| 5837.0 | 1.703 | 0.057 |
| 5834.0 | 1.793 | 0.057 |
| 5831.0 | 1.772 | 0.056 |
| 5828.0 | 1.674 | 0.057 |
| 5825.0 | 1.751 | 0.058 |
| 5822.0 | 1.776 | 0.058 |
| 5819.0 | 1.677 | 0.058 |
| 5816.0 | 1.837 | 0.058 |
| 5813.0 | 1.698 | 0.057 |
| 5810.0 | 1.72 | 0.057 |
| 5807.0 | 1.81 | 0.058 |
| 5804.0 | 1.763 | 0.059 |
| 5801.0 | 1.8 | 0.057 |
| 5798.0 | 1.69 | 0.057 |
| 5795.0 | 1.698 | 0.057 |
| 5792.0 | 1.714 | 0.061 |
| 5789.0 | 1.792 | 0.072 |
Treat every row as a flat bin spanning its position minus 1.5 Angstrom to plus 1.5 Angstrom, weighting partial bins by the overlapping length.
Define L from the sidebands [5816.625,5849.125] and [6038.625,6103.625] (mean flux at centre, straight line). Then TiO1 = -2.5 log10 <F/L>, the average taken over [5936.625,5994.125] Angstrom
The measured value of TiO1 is 0.03 mag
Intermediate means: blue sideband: 1.76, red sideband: 1.73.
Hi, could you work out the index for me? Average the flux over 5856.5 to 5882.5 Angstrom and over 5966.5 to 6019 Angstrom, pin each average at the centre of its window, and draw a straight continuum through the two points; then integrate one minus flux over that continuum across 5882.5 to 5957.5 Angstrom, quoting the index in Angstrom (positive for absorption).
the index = 4.4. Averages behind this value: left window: 1.66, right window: 1.7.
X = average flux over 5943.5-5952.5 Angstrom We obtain 1.66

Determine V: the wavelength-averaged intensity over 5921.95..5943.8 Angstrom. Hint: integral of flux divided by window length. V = 1.65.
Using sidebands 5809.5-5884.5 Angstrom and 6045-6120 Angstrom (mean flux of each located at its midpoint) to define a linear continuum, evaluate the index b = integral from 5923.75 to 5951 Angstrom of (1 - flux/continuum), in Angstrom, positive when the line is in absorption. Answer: 0.9 Angstrom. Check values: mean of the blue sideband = 1.71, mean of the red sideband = 1.73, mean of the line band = 1.66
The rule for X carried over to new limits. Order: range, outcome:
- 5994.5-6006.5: 1.71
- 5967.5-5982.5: 1.72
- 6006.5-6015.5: 1.65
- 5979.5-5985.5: 1.65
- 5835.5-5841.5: 1.76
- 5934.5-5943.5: 1.66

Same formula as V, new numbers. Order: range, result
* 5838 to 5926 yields 1.61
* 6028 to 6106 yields 1.73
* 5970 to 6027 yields 1.7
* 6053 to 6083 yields 1.75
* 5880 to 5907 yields 1.43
